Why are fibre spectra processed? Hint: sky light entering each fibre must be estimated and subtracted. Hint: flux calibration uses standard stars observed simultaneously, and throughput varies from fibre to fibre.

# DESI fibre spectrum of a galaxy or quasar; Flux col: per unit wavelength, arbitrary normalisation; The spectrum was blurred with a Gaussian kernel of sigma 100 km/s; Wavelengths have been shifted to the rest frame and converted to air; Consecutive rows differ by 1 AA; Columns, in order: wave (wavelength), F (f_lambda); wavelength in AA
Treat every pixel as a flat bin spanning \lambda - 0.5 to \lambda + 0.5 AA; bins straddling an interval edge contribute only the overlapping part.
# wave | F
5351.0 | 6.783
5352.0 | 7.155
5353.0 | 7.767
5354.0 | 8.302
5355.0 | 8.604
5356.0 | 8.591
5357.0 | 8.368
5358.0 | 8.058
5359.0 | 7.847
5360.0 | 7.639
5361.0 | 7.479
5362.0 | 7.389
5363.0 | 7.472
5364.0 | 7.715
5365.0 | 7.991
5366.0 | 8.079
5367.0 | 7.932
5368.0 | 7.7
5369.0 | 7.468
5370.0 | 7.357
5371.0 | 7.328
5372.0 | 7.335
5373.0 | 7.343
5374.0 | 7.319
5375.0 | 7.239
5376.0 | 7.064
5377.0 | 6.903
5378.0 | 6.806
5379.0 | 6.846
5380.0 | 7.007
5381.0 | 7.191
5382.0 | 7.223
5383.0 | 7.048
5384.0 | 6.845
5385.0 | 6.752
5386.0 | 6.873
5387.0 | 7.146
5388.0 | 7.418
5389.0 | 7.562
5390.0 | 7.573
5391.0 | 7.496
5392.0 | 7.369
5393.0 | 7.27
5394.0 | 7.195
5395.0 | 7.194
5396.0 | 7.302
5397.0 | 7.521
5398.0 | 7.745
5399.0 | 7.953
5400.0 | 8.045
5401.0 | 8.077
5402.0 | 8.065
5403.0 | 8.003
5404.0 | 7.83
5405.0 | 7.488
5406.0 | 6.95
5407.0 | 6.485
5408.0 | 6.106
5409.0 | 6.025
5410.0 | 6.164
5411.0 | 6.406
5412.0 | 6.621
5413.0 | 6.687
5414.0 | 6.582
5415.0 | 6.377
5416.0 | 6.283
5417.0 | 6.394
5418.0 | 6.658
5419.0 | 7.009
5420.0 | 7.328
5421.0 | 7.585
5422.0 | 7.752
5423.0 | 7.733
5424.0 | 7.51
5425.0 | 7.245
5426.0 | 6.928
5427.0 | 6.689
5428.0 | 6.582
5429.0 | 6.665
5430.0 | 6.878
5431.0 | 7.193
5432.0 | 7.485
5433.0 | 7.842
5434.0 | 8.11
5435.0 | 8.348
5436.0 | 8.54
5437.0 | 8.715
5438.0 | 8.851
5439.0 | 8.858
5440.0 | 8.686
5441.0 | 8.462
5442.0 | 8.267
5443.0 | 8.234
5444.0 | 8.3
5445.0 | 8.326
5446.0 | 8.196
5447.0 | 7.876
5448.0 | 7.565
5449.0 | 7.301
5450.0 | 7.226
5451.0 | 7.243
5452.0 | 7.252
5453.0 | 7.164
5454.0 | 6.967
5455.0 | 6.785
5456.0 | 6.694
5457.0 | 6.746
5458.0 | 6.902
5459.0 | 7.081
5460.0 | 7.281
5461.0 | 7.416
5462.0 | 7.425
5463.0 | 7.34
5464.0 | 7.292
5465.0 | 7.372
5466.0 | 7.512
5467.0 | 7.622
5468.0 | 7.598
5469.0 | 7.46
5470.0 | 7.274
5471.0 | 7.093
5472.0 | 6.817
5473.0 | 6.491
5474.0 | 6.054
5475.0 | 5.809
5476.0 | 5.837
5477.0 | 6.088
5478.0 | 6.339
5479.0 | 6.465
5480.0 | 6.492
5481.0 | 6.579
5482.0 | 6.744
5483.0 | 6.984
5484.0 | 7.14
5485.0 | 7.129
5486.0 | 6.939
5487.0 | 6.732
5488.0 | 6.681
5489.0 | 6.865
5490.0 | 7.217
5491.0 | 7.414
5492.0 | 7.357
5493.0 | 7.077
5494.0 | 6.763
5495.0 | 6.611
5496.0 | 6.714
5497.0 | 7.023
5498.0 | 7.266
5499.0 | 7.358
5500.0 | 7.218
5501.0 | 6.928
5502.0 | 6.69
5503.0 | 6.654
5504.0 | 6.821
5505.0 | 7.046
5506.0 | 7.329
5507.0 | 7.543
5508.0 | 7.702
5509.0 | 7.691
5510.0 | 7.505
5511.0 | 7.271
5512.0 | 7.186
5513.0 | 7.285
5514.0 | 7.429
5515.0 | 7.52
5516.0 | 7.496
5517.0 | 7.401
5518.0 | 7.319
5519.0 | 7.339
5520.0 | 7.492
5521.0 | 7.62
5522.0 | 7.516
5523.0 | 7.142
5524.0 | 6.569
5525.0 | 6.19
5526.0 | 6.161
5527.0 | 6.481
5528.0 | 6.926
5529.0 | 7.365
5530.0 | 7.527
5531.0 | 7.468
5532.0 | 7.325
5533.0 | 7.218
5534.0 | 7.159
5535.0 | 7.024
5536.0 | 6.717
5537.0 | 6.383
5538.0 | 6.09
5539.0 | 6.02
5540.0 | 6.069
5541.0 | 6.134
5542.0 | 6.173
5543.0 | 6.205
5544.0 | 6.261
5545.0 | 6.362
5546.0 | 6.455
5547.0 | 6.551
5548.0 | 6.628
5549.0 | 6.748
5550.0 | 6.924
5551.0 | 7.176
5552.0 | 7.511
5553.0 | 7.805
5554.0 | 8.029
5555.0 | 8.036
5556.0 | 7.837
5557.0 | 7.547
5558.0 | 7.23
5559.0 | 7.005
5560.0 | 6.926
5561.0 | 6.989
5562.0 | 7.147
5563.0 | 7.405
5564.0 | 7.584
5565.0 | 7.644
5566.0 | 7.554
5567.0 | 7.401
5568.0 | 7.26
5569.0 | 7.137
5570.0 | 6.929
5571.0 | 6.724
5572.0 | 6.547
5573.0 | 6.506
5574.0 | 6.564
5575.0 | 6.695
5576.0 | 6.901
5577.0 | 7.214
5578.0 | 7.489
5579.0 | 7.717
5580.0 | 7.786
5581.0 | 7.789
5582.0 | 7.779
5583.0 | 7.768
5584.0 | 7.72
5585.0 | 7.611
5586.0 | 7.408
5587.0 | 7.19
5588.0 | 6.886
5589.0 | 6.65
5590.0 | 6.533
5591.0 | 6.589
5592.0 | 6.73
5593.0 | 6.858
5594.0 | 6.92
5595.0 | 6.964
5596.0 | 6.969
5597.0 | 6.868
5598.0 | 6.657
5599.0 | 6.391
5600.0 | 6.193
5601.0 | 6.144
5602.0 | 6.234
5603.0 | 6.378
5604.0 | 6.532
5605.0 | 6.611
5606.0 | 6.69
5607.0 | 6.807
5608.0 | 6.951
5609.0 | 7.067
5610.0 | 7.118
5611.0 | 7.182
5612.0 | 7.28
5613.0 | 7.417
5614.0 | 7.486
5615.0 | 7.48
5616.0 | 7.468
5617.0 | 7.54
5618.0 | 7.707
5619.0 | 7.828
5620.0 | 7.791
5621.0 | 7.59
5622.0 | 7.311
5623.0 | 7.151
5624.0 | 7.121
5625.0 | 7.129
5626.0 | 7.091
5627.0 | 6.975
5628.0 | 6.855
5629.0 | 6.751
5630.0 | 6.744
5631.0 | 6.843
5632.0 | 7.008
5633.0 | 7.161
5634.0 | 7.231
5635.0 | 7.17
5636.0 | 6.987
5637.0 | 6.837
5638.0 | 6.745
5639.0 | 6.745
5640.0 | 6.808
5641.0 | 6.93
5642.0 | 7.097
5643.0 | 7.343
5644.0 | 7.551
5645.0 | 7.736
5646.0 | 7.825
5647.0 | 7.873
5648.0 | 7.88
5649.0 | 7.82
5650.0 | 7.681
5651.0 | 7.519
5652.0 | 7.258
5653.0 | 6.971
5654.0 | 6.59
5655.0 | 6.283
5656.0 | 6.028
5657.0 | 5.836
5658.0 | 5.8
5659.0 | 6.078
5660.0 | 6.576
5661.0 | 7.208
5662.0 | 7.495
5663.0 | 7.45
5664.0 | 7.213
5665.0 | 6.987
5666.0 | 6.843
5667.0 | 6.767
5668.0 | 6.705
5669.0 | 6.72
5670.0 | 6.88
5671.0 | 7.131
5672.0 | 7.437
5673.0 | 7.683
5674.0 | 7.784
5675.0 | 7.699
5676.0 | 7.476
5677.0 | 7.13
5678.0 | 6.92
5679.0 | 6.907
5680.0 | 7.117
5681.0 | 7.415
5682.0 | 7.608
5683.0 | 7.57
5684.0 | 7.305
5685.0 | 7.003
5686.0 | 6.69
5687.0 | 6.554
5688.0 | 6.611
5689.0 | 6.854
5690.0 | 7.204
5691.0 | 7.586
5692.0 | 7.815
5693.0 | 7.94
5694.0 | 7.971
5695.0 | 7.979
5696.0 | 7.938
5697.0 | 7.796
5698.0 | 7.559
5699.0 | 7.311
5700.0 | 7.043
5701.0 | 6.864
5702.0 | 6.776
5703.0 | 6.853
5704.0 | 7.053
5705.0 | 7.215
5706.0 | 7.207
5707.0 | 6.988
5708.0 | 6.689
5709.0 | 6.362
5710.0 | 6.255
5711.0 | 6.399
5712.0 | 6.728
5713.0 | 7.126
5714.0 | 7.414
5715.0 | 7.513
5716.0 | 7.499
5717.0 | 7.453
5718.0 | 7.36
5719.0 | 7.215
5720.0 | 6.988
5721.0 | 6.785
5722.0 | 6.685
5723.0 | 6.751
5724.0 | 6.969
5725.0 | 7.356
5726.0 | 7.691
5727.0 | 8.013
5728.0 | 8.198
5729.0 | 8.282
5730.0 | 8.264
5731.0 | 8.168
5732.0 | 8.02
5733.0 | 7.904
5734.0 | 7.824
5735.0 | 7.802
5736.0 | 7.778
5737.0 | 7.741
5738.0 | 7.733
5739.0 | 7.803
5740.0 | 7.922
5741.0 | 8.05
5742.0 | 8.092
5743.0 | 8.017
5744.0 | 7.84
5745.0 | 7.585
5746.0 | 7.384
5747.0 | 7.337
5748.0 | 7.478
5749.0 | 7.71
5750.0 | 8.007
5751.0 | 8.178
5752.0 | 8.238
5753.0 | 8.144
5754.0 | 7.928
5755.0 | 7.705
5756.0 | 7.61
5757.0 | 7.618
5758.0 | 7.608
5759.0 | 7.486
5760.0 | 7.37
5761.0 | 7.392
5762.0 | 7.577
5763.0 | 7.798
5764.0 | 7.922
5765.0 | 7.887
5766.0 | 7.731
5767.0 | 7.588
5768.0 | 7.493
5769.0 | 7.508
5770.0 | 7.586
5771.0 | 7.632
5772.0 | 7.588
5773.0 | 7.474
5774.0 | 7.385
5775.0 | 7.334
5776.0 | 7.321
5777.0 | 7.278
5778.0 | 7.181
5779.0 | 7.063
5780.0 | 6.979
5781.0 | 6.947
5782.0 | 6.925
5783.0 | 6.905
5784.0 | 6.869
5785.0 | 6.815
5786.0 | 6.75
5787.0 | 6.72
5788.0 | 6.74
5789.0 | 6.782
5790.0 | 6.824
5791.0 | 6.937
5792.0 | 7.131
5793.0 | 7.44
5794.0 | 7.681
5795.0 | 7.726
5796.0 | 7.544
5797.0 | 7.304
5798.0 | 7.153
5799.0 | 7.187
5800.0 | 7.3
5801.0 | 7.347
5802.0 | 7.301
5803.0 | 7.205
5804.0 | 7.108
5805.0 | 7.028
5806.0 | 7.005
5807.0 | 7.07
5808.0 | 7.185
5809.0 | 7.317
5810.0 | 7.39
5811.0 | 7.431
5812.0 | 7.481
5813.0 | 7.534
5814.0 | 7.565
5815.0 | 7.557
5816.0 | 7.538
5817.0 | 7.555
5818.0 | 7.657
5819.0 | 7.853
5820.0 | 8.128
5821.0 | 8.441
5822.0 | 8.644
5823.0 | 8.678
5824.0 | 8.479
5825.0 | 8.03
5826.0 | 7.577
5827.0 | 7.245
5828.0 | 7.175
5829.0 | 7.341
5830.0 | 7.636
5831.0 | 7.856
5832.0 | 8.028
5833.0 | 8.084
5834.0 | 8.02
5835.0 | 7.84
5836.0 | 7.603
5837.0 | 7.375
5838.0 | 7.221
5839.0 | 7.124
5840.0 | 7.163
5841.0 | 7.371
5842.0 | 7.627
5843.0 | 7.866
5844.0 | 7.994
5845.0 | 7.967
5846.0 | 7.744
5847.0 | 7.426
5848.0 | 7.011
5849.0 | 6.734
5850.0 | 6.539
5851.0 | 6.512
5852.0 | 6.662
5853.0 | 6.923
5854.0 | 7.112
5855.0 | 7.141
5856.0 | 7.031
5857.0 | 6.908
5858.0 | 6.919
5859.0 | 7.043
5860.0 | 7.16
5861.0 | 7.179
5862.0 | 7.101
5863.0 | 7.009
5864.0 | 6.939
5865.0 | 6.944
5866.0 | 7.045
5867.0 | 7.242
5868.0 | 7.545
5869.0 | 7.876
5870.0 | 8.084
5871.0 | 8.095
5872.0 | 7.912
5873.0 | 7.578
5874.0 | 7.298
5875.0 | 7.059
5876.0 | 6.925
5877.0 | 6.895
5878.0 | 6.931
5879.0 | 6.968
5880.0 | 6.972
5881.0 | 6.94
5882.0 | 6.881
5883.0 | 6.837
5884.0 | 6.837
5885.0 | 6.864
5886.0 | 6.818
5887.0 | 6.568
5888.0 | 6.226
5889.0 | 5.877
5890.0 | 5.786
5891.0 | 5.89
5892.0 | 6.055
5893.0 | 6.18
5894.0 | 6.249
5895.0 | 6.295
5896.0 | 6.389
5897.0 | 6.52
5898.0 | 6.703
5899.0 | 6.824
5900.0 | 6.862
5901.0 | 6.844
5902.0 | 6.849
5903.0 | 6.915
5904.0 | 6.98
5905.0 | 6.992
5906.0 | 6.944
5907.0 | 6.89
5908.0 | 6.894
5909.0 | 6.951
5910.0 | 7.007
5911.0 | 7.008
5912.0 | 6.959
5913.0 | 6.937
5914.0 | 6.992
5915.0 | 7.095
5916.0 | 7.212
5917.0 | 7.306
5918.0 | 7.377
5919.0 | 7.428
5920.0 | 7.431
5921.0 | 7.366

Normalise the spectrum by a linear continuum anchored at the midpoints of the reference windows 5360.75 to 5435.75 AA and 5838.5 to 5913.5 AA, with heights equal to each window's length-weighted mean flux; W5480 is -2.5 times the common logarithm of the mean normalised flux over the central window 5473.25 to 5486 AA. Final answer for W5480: 0.11 mag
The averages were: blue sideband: 7.24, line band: 6.49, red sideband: 6.98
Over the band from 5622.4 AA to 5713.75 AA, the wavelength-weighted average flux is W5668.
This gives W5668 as 7.1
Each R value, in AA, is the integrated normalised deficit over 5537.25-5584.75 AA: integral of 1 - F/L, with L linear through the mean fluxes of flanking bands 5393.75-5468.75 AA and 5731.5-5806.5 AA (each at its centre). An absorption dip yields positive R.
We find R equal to 2.3 AA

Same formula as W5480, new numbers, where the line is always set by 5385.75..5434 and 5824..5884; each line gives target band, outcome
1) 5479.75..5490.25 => 0.05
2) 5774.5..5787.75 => 0.04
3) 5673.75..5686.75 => 0.00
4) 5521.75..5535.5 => 0.03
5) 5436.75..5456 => -0.10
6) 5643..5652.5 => -0.06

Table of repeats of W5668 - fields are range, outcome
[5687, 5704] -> 7.35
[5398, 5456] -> 7.42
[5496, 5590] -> 7.1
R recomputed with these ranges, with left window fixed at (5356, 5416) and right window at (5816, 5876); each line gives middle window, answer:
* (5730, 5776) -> -1.8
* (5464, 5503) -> 2.4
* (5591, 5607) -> 1.7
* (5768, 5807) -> 1.4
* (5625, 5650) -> 0.7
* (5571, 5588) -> 0.2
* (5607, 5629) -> 0.3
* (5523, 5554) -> 2.6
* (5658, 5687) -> 1.2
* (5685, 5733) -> 0.9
